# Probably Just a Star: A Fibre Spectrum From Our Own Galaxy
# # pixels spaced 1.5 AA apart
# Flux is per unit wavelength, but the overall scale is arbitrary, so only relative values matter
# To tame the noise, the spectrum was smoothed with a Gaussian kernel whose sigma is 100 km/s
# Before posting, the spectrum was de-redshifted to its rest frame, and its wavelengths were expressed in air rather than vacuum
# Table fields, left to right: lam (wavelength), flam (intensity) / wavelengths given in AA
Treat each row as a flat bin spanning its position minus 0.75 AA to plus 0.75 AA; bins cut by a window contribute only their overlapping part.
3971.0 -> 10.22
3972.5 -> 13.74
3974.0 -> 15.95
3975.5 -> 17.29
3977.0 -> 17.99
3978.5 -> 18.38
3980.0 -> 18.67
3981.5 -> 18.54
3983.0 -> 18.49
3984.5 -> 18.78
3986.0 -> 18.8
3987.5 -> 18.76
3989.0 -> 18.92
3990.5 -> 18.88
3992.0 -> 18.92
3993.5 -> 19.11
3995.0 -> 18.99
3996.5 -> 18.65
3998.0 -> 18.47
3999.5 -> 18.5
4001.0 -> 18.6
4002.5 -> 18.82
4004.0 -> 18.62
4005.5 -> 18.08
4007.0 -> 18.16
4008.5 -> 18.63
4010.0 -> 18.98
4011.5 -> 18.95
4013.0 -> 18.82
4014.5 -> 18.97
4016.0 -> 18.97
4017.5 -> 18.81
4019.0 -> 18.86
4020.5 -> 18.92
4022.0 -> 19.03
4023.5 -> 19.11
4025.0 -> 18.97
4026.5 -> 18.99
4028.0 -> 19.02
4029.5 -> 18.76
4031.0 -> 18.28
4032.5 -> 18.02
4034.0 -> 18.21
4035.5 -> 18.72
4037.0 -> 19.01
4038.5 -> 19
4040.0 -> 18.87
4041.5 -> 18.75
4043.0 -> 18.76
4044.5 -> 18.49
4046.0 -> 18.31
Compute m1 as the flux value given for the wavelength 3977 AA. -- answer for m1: 17.99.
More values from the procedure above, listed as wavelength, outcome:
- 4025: 18.97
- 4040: 18.87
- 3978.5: 18.38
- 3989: 18.92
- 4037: 19.01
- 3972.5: 13.74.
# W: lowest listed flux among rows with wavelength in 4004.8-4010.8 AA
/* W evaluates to 18.08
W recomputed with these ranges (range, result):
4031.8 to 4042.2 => 18.02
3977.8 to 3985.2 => 18.38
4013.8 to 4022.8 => 18.81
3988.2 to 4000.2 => 18.47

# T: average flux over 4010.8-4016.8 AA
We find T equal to 18.9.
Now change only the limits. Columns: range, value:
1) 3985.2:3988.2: 18.8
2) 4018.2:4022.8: 18.9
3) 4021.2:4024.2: 19.1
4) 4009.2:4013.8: 18.9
